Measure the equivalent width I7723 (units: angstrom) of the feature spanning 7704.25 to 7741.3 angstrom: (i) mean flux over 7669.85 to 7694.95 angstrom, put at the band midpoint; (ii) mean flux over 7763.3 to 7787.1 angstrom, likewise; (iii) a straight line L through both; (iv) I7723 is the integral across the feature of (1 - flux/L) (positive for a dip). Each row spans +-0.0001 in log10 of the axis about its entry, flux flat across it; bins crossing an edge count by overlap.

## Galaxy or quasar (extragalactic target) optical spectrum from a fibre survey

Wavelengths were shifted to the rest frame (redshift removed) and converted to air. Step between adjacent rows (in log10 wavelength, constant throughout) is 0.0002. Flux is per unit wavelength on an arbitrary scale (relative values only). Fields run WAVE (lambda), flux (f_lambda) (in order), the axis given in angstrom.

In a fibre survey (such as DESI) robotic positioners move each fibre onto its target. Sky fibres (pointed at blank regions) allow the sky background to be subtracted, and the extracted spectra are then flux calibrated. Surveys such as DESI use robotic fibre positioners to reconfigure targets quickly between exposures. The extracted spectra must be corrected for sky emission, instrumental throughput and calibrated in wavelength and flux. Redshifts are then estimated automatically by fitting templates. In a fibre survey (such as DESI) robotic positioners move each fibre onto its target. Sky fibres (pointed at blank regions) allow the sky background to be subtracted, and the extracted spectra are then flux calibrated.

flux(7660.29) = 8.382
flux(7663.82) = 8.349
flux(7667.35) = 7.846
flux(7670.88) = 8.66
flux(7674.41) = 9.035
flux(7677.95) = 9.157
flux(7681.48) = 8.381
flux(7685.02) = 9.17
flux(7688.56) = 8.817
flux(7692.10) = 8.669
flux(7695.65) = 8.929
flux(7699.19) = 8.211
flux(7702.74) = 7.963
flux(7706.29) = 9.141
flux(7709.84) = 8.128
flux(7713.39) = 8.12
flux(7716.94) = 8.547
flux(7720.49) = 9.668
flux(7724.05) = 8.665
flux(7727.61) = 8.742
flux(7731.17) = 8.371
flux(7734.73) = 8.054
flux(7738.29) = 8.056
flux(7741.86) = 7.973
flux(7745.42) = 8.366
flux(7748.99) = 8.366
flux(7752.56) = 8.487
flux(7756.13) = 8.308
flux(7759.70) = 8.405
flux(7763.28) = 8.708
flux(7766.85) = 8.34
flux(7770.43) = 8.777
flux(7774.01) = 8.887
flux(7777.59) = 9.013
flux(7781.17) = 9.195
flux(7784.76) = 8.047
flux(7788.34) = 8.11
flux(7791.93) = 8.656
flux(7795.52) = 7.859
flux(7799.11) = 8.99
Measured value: 1.1 angstrom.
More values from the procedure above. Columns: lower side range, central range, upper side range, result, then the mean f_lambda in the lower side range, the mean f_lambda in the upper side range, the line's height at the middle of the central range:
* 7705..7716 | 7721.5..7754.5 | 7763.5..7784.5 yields 0.8 angstrom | 8.44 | 8.77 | 8.59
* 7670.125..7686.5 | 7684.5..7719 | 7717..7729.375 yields 1.4 angstrom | 8.89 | 8.96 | 8.93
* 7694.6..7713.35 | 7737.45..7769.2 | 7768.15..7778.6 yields 1.4 angstrom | 8.42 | 8.86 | 8.73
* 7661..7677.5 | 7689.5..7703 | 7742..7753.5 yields -0.1 angstrom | 8.52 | 8.34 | 8.46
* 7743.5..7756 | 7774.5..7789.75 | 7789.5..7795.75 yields -0.5 angstrom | 8.39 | 8.34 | 8.35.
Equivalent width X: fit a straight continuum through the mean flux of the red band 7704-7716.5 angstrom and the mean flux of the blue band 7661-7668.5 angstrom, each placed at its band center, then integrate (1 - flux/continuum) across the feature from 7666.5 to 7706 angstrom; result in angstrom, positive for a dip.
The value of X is -1.7 angstrom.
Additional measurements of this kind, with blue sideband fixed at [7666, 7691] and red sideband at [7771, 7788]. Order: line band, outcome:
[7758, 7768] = 0.3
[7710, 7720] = 0.3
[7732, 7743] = 0.8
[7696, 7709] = 0.4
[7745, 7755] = 0.4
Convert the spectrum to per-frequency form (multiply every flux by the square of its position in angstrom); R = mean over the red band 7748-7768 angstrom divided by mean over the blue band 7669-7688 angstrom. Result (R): 0.97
